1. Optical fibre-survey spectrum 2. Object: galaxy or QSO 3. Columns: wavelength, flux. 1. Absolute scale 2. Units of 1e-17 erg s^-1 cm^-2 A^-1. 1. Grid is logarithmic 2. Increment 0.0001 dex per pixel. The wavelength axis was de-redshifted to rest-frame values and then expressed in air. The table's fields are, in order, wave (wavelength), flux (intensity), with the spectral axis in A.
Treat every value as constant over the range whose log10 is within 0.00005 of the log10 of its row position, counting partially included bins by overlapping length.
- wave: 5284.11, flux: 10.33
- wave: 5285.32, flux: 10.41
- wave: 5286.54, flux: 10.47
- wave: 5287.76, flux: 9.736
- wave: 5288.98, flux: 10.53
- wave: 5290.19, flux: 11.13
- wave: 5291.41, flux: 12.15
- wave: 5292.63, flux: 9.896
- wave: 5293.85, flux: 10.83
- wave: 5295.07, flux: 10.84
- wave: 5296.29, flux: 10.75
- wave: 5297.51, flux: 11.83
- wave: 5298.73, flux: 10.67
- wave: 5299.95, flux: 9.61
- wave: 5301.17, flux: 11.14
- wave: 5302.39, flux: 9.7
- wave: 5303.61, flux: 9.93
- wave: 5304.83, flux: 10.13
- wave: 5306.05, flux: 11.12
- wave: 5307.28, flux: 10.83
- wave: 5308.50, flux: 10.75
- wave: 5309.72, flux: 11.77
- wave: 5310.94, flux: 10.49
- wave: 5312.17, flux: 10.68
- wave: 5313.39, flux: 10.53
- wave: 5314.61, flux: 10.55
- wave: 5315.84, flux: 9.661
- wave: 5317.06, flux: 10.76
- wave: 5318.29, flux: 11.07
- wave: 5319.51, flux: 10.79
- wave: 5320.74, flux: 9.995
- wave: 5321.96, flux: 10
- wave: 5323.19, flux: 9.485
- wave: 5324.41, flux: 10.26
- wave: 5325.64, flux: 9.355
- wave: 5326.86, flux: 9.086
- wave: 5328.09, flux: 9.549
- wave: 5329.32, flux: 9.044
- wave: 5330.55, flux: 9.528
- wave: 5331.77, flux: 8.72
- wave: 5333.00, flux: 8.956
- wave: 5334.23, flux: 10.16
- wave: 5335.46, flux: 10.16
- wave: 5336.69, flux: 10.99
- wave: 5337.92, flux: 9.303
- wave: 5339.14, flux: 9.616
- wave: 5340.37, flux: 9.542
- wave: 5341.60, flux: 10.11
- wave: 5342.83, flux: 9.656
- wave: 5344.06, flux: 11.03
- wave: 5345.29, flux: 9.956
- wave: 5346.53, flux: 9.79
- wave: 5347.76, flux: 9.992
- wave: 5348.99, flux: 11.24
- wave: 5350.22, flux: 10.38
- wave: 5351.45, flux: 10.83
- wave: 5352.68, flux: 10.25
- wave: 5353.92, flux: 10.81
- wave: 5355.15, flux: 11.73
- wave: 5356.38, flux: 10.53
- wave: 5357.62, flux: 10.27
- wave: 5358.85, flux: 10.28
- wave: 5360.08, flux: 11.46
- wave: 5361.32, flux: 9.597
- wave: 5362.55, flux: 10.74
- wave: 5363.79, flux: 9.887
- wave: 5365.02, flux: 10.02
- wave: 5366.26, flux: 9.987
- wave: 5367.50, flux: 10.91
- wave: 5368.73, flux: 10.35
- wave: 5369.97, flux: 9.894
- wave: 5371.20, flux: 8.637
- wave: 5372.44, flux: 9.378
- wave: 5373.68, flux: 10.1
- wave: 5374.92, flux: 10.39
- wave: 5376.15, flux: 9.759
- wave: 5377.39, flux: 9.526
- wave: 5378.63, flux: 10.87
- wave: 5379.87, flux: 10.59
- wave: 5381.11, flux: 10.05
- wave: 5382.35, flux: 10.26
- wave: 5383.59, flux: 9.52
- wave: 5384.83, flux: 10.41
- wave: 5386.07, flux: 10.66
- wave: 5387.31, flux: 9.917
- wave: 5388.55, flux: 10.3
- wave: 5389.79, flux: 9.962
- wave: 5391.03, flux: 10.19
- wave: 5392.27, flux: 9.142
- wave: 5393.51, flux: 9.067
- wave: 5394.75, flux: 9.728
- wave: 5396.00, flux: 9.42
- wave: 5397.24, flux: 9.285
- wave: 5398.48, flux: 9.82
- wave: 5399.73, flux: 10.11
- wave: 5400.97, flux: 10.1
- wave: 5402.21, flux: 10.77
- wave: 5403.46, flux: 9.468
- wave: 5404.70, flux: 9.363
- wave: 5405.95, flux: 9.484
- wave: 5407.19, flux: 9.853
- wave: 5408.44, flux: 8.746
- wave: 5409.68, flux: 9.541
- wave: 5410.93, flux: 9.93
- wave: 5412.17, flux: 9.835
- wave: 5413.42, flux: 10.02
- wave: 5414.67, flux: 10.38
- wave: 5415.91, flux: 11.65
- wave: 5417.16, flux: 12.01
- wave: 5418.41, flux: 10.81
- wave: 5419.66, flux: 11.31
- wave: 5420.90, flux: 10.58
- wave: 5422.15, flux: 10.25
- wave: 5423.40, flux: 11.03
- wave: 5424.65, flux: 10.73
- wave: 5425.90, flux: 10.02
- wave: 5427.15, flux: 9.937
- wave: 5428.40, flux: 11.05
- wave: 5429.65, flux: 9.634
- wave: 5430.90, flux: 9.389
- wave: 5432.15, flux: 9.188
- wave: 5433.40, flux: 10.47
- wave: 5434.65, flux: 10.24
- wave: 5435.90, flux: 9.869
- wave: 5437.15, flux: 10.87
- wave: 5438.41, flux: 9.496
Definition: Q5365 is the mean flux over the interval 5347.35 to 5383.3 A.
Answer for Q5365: 10.3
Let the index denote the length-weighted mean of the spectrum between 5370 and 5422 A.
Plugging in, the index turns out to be 10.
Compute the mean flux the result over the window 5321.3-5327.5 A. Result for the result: 9.65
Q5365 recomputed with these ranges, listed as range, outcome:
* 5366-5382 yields 10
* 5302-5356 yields 10.2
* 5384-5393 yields 10.1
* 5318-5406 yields 10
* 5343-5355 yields 10.5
